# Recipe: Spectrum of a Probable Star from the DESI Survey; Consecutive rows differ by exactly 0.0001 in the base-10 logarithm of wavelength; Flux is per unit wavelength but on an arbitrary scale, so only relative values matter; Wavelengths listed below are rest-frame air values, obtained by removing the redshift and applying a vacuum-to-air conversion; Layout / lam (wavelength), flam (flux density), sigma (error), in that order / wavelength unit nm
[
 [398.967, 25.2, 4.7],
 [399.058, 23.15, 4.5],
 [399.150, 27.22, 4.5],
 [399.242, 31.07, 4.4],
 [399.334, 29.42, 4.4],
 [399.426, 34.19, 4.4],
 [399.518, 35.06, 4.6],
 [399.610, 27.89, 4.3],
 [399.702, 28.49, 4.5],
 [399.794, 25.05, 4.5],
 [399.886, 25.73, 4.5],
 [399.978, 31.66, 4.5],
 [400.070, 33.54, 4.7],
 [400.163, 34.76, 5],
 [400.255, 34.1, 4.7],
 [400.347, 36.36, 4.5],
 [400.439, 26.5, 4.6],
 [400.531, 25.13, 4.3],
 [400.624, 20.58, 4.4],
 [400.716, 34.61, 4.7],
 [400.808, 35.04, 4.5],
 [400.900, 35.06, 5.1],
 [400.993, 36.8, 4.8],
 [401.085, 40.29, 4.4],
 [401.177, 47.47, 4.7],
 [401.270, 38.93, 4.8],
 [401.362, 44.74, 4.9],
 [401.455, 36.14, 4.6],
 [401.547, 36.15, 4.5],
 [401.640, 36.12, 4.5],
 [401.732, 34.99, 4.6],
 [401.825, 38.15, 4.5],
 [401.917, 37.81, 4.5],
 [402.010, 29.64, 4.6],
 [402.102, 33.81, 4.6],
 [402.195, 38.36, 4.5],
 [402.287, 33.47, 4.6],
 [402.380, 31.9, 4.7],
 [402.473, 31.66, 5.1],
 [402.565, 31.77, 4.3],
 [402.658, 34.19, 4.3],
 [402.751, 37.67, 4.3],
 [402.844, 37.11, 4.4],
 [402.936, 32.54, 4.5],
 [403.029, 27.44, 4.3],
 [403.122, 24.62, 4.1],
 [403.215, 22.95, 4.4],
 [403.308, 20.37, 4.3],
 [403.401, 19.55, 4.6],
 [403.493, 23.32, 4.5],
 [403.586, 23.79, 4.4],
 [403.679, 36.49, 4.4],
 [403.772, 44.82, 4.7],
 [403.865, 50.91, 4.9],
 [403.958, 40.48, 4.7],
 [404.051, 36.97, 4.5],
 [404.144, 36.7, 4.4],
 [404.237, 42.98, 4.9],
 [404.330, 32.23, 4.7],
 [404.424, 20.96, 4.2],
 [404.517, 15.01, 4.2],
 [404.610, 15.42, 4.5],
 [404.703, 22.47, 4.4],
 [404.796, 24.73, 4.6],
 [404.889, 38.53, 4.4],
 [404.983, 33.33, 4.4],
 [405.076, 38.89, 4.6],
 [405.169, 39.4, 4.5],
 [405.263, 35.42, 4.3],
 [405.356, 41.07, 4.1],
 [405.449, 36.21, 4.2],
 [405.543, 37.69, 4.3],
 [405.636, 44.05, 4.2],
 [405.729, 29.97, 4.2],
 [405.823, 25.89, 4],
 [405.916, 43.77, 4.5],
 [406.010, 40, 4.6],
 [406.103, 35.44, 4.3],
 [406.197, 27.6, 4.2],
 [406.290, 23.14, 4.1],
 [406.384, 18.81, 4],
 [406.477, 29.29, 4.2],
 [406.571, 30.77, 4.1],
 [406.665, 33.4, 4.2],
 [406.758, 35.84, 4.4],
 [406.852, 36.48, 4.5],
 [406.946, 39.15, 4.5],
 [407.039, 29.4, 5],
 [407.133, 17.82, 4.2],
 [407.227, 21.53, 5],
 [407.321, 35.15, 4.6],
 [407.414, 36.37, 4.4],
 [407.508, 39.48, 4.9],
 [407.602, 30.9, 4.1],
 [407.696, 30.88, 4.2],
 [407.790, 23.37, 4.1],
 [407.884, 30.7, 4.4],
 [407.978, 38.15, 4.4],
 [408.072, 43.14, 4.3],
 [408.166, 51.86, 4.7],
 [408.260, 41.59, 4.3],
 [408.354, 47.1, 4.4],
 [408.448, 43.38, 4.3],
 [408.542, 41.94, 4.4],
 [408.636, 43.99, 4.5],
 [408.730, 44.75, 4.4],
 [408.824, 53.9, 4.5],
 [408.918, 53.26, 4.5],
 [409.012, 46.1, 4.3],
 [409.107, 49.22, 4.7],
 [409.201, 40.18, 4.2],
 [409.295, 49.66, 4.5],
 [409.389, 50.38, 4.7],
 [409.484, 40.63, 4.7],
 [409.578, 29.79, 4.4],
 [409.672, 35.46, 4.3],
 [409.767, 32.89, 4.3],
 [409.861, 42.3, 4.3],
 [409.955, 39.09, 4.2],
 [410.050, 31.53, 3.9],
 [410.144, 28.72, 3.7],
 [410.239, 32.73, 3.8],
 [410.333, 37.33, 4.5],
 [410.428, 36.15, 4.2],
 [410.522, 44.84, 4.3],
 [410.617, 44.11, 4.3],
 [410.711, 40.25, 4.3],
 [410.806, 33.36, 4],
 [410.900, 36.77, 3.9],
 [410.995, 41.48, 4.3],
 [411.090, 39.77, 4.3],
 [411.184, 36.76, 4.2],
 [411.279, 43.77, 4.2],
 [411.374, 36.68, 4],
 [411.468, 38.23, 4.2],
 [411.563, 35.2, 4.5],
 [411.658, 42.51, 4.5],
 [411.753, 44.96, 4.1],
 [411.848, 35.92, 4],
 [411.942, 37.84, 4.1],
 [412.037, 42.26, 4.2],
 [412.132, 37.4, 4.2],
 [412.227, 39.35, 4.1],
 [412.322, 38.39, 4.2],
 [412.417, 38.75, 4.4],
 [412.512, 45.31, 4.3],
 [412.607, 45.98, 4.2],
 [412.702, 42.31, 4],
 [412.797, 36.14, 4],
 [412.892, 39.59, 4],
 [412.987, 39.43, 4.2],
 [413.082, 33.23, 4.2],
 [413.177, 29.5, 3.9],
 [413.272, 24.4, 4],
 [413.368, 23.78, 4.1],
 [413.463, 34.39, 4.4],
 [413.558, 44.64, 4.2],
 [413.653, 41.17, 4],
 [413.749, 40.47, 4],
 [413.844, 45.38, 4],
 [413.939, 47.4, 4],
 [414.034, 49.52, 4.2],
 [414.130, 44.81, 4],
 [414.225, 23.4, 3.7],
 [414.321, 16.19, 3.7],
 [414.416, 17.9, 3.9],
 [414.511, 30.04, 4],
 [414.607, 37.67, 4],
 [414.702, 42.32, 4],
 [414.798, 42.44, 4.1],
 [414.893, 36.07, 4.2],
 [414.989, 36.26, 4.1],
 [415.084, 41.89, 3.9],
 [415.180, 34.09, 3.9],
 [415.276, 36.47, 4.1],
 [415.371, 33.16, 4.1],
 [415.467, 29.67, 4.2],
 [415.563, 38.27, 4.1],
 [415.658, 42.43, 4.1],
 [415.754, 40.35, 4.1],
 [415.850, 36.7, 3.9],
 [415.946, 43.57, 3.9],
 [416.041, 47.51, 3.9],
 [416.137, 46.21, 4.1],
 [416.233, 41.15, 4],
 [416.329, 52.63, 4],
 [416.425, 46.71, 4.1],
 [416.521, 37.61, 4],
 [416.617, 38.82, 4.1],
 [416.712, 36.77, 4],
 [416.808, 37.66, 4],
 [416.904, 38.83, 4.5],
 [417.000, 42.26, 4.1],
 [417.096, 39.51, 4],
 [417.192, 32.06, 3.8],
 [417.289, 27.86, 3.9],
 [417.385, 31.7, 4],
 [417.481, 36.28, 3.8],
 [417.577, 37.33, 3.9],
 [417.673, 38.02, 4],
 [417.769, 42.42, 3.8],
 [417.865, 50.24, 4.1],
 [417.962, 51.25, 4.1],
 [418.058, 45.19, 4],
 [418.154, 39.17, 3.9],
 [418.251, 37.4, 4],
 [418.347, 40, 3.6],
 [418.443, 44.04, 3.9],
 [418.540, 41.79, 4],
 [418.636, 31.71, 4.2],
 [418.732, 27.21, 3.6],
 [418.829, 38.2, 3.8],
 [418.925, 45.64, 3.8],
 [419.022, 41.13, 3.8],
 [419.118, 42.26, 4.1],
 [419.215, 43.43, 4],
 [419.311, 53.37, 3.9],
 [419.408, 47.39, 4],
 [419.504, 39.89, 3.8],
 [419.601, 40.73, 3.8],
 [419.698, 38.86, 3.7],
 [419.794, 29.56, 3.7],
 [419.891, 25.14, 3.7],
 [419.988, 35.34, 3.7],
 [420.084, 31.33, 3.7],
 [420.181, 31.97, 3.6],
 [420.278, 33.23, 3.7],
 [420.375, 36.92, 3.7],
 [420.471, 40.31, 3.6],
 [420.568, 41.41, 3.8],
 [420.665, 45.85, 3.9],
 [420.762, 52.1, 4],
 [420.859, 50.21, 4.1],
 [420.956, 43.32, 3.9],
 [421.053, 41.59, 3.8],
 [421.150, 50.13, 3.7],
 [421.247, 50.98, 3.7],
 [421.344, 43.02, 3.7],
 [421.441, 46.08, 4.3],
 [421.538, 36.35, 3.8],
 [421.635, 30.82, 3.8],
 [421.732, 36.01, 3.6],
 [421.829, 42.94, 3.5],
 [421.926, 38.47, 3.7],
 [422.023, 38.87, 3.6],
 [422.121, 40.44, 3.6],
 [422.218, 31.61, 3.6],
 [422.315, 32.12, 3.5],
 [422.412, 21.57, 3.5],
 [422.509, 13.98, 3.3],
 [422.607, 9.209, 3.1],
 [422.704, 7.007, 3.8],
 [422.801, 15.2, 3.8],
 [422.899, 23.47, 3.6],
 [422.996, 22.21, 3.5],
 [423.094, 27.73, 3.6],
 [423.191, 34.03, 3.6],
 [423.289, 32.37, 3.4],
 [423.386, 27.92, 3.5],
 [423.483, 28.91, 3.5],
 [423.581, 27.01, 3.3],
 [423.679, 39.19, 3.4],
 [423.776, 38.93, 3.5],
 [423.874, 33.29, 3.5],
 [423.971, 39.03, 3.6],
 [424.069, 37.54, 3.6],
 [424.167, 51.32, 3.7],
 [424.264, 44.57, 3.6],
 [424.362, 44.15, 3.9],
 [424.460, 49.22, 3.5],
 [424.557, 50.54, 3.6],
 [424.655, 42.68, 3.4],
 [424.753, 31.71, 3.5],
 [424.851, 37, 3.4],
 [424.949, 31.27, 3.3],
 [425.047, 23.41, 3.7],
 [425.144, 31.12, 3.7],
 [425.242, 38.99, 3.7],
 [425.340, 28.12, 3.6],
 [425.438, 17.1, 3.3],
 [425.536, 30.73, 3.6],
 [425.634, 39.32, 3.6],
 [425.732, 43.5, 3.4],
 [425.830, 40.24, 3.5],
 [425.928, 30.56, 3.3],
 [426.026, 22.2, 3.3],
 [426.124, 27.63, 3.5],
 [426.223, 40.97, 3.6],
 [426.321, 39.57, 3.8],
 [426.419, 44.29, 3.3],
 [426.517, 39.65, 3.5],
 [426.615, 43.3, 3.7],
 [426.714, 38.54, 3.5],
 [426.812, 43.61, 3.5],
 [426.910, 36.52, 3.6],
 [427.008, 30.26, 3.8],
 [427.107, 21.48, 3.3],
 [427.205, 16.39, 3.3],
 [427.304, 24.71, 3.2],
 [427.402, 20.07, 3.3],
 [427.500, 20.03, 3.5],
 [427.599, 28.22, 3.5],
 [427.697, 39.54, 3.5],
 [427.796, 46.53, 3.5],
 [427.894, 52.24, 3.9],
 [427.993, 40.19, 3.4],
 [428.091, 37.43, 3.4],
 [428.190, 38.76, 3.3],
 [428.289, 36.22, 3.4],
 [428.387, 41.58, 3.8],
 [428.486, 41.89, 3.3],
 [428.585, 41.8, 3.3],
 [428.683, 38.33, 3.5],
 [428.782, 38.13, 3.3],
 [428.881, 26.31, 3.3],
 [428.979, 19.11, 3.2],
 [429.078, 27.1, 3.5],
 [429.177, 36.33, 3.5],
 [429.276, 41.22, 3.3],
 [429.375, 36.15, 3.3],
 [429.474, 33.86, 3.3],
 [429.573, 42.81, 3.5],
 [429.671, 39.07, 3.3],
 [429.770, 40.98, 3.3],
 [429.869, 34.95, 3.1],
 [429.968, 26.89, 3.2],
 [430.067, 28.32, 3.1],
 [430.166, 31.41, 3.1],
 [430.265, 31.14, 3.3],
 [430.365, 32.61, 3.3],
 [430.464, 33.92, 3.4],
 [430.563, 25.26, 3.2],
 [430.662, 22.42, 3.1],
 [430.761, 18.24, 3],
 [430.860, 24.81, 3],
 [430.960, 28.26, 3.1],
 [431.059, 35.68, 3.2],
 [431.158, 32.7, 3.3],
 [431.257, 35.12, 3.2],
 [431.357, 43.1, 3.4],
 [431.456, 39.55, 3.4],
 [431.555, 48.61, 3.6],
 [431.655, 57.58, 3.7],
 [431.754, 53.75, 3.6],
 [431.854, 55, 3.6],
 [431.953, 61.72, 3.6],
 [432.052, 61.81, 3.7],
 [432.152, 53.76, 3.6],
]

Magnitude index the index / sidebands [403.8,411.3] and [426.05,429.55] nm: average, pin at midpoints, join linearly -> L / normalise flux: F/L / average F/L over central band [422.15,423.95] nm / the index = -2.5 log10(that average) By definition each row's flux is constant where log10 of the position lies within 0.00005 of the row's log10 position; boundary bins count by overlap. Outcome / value 0.32 mag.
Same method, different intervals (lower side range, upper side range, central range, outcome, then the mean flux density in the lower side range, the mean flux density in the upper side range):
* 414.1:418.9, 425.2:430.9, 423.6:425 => -0.154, 38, 33.7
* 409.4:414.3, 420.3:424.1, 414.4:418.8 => -0.068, 38.1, 34.5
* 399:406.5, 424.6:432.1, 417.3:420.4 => -0.132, 32.5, 35.6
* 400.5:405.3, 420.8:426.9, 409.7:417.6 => -0.114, 33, 35.2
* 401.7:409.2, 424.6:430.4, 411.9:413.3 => -0.113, 34.5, 34.3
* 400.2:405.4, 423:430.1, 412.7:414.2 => -0.125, 33.1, 35.1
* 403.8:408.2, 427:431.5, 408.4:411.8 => -0.219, 33.2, 33.1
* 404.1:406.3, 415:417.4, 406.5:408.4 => -0.018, 32.7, 39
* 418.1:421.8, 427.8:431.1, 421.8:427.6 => 0.146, 40.1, 34.2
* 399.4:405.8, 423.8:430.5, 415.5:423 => -0.101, 33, 35.4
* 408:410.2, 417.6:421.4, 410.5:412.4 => 0.075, 42.5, 41.1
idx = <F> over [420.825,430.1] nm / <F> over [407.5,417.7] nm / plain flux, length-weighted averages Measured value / 0.90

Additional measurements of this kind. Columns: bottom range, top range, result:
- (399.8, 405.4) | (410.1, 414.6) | 1.14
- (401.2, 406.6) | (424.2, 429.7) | 1.08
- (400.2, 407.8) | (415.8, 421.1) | 1.22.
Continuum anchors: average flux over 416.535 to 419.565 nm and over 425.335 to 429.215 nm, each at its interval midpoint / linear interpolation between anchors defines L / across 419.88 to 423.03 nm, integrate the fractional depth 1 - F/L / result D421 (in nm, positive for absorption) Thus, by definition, 0.27 nm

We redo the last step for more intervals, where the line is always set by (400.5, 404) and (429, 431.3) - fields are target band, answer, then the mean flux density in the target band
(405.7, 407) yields 0.06 nm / 32.1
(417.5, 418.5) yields -0.29 nm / 42.3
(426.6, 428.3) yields -0.09 nm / 33.9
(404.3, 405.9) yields 0.10 nm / 31.5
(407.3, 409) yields -0.37 nm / 40.8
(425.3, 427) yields -0.18 nm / 35.6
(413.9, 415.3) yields -0.11 nm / 35.7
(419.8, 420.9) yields -0.19 nm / 38.1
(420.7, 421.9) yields -0.41 nm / 43.6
